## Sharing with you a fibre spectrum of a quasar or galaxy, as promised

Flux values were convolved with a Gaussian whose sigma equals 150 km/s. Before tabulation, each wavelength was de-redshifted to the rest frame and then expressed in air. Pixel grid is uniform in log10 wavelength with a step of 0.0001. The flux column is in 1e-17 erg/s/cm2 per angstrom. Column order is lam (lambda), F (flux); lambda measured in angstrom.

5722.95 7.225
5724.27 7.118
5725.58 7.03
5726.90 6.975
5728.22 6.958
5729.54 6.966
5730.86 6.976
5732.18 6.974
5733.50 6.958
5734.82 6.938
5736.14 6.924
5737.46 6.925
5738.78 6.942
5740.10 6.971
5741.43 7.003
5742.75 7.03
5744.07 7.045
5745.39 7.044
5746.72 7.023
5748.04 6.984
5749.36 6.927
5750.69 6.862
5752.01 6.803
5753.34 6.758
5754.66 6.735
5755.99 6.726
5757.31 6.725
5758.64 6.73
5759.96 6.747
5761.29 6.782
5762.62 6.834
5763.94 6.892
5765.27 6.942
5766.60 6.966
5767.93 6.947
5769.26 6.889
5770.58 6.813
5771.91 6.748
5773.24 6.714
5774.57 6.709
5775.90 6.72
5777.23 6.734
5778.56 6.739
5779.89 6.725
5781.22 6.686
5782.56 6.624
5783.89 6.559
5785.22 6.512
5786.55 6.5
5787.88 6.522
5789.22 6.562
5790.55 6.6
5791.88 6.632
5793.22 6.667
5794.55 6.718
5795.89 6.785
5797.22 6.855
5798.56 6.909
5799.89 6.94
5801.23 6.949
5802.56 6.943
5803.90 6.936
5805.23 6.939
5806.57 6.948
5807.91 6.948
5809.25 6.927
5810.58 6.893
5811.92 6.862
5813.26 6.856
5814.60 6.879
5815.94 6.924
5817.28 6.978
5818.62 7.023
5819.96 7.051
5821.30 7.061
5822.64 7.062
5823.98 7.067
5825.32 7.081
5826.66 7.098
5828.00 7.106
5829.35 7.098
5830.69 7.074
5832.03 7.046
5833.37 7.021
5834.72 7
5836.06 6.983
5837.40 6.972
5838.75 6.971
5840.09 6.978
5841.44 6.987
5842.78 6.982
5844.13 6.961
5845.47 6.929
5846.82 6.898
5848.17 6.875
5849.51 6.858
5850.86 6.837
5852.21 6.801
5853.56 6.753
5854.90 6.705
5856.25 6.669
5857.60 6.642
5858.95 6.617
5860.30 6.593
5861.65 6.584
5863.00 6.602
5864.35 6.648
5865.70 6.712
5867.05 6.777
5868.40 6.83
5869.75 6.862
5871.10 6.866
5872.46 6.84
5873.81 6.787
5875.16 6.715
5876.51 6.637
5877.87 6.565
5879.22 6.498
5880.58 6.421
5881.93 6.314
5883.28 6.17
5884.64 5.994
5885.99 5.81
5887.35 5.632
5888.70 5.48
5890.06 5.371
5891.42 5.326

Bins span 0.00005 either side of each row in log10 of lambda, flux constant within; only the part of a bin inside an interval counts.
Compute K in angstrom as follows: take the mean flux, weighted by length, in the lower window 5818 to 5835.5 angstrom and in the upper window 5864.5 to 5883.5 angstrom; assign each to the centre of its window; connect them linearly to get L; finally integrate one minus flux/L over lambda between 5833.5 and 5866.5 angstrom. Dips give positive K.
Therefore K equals 0.21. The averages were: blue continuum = 7.06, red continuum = 6.66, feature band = 6.82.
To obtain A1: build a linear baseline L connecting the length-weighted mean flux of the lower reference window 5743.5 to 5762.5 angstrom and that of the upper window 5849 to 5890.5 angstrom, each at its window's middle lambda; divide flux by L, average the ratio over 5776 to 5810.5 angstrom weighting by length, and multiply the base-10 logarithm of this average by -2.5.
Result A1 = -0.005 mag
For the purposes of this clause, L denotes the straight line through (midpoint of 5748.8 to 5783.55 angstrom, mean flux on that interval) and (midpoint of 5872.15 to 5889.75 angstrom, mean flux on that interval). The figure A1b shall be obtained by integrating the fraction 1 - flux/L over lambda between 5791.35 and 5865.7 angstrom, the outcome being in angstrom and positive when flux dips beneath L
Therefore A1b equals -4.45 angstrom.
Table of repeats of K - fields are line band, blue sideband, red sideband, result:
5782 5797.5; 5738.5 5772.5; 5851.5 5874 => 0.47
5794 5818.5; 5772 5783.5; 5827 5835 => -0.04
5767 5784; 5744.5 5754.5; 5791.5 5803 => 0.28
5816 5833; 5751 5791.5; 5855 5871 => -0.88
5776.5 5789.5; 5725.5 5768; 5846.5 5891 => 0.33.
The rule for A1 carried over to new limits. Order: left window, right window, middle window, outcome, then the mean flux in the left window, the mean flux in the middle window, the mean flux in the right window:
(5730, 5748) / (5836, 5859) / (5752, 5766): 0.03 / 6.98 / 6.79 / 6.86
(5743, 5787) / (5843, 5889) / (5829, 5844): -0.06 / 6.8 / 7.01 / 6.6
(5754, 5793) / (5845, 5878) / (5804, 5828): -0.04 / 6.72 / 6.98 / 6.74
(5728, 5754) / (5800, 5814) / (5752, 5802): 0.03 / 6.95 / 6.75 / 6.92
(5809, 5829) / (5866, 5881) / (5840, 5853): -0.01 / 6.99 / 6.9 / 6.71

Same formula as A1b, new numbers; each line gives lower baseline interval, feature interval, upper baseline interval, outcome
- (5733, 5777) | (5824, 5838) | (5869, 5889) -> -1.01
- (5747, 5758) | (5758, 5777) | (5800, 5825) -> 0.12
